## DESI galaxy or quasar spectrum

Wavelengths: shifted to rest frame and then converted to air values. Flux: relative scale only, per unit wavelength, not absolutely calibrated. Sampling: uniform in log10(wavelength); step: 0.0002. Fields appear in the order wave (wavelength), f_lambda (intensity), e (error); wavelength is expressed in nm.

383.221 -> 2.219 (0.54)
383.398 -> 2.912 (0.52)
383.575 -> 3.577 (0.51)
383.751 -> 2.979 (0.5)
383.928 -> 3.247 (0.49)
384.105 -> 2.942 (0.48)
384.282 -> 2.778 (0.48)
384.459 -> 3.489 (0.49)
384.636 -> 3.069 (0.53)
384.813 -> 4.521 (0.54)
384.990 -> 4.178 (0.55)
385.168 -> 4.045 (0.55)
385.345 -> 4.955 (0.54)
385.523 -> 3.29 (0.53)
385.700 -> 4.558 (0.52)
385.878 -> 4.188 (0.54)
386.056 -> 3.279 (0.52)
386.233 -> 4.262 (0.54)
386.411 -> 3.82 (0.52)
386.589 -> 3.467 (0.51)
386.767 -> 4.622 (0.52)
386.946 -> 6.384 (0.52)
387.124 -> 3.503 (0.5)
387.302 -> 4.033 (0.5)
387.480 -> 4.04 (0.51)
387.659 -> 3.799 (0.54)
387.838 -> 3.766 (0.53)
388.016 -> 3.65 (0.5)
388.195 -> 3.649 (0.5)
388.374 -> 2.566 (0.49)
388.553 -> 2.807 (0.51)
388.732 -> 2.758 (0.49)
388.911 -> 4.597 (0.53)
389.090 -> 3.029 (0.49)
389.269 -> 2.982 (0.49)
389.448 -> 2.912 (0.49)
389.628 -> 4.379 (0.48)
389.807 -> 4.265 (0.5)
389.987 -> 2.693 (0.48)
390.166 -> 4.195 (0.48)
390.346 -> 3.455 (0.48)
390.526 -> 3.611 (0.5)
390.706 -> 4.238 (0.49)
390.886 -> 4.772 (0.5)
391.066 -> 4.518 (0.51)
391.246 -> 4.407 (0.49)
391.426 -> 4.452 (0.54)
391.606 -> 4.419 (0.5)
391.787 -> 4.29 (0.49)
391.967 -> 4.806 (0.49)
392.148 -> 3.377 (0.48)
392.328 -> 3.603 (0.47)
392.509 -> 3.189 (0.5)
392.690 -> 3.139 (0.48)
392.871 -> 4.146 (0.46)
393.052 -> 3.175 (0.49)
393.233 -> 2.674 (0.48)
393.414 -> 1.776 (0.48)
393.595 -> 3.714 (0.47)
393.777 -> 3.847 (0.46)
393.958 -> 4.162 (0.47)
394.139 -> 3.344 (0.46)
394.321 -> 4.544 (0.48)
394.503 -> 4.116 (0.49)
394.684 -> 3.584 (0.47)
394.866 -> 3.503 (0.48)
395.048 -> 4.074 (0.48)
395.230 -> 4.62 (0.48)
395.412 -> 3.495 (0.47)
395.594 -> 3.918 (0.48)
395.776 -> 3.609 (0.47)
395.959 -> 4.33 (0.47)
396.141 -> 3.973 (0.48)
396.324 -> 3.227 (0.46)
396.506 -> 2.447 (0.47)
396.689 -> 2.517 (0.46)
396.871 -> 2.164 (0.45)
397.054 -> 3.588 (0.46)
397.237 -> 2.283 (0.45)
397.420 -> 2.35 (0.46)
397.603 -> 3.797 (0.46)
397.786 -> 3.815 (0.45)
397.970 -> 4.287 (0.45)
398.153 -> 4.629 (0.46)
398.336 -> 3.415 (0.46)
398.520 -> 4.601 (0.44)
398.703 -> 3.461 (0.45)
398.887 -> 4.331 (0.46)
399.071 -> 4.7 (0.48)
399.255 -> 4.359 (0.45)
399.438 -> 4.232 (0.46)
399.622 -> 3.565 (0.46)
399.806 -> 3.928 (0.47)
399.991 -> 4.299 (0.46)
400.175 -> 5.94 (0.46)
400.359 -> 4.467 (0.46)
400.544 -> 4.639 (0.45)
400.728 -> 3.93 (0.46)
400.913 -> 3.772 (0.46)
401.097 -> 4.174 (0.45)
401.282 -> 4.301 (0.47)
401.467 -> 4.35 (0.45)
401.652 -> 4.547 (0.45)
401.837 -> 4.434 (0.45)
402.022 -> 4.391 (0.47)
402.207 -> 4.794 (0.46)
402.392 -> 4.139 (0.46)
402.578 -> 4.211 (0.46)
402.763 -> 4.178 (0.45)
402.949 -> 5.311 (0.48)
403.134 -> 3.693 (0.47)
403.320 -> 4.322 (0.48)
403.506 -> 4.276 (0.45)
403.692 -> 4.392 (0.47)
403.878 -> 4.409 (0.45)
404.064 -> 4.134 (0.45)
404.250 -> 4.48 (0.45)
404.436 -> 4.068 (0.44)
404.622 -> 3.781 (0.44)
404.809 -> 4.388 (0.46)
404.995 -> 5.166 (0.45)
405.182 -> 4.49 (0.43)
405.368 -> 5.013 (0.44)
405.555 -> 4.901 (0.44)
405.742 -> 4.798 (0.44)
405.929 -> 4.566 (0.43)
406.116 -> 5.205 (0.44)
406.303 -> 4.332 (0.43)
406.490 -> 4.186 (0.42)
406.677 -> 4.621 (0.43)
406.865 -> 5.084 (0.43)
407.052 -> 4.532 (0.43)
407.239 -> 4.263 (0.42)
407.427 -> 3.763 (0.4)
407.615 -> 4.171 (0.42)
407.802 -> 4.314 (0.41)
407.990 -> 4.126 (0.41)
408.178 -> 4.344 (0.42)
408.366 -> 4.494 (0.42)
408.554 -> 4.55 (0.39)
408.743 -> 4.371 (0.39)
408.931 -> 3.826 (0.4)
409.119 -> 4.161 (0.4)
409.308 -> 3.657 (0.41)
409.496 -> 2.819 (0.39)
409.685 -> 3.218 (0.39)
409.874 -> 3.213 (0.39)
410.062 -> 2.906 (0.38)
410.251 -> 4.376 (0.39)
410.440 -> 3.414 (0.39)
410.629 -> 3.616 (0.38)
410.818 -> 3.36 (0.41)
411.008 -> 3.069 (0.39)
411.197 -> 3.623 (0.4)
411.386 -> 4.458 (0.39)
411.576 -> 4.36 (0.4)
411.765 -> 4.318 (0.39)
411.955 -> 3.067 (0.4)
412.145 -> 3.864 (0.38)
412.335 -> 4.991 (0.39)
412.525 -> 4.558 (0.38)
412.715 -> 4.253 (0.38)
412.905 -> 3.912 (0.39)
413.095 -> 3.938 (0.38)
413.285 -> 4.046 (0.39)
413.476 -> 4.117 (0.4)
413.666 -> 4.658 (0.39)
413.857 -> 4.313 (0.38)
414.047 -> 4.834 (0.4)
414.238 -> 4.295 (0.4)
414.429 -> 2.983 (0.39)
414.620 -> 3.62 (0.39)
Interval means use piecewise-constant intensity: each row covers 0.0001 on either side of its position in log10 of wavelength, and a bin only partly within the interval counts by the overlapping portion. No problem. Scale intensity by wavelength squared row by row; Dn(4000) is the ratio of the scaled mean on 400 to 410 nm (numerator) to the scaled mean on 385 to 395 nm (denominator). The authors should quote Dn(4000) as 1.23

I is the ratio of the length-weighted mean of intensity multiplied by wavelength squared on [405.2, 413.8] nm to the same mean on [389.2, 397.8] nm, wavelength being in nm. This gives 1.23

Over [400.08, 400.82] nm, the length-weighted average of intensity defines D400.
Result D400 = 4.75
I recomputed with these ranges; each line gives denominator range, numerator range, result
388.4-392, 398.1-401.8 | 1.17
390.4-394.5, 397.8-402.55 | 1.17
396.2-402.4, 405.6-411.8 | 1.08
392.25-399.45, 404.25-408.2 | 1.31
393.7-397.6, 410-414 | 1.23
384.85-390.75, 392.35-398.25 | 0.95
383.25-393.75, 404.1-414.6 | 1.24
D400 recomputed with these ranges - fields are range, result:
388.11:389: 3.27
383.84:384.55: 3.11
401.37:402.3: 4.5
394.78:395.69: 3.92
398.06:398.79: 4.03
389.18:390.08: 3.45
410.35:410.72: 3.52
